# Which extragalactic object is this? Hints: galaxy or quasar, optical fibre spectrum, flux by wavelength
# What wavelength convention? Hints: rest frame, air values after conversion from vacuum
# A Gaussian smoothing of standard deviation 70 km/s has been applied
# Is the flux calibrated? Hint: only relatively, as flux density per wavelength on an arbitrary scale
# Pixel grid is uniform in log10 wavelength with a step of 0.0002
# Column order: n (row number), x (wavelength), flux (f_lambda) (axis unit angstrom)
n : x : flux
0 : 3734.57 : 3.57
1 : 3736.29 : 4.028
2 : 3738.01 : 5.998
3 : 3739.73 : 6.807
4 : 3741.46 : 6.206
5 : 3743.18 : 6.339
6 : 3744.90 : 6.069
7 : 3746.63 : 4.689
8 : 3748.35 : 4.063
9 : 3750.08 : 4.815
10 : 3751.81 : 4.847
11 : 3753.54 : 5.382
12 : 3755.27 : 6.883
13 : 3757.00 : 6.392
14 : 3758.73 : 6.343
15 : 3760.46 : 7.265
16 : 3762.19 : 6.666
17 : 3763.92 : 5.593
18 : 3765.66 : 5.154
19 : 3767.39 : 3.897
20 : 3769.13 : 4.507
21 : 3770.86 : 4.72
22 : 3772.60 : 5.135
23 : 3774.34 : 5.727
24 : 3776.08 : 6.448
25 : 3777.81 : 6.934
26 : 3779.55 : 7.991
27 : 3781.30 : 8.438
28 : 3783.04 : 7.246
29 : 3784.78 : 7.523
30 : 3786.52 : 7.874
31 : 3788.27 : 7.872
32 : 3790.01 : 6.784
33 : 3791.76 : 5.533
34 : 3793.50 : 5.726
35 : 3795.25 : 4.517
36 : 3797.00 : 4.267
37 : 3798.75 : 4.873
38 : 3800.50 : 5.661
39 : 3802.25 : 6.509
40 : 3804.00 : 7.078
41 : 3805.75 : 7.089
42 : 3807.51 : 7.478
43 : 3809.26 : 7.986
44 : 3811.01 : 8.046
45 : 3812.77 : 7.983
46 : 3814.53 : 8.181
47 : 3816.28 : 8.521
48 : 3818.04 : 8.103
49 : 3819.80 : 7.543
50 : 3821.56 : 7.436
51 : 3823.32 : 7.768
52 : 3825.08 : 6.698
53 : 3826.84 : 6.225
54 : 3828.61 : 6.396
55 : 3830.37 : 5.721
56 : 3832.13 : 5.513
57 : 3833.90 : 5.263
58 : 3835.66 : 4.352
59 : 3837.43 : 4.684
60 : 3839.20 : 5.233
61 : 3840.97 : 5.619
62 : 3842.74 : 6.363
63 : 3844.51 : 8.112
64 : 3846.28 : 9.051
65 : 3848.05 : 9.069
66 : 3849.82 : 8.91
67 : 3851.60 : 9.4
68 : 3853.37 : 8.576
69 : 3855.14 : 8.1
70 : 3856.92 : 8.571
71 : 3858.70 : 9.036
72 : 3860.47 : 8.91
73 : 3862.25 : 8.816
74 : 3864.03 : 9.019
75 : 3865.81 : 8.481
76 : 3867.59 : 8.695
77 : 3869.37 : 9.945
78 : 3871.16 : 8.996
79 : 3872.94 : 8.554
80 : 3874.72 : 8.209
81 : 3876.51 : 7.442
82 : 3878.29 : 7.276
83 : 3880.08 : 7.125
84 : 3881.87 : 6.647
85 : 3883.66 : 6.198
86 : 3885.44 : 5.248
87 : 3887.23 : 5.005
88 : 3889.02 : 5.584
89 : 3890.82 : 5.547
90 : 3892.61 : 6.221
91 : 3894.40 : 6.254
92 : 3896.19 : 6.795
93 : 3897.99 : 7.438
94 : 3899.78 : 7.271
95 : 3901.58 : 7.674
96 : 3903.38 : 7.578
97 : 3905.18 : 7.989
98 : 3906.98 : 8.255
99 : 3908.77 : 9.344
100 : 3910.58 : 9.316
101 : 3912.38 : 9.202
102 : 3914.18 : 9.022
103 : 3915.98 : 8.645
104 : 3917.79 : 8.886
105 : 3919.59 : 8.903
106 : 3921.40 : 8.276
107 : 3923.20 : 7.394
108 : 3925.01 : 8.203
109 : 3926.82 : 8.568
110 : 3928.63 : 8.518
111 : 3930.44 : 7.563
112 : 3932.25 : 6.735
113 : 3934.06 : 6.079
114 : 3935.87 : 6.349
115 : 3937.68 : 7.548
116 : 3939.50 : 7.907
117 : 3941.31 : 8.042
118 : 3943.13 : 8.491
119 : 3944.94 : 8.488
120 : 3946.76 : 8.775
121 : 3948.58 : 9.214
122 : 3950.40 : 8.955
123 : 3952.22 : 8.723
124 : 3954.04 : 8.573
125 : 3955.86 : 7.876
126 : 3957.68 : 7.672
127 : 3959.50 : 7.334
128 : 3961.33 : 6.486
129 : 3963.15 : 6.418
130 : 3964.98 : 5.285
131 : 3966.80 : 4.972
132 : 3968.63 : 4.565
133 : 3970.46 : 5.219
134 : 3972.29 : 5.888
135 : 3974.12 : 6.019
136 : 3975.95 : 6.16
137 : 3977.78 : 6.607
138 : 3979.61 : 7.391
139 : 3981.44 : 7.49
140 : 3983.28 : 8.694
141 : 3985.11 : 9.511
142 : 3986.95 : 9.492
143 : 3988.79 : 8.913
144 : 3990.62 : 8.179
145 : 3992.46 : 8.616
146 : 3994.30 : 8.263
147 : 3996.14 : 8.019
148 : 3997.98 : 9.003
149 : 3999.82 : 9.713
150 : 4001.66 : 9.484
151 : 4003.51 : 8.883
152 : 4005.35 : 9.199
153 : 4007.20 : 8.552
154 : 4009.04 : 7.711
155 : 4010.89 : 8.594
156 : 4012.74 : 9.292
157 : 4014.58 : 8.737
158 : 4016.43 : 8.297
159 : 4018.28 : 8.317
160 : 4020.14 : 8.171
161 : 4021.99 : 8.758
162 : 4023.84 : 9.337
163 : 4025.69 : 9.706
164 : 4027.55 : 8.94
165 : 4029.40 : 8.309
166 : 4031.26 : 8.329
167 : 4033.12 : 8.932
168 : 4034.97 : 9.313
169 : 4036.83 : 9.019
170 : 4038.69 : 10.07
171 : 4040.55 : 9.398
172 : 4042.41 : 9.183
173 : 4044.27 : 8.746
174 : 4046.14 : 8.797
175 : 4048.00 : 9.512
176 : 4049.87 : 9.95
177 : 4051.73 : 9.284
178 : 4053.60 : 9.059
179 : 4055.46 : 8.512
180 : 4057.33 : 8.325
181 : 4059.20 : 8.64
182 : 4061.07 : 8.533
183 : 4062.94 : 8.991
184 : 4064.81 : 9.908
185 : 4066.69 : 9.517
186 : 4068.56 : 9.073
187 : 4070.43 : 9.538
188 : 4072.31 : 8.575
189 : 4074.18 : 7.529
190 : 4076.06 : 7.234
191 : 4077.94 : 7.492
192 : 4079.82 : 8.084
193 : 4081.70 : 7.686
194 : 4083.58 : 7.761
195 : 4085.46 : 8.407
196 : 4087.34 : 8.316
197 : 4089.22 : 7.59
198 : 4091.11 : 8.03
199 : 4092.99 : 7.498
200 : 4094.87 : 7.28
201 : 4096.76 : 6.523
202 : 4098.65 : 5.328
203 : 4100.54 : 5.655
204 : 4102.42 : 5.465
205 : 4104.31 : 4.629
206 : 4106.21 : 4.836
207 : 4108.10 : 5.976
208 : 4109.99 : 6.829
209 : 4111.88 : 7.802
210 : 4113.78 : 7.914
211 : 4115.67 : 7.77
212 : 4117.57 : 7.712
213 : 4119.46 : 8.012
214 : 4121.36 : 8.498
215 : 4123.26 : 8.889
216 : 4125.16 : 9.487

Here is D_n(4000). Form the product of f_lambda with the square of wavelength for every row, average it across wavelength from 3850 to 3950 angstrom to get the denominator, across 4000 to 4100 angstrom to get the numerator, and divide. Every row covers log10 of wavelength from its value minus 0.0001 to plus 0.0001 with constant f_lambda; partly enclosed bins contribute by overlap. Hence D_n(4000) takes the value 1.2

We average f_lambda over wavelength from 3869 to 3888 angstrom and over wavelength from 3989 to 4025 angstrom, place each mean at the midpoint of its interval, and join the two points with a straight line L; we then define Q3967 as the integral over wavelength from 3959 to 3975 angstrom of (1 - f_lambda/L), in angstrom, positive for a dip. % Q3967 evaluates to 4.8 angstrom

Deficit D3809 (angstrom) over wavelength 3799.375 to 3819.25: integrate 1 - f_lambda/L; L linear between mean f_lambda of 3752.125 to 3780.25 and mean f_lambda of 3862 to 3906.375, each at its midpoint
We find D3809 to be -3.22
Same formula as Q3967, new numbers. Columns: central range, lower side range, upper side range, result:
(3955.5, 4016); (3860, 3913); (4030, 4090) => 4.0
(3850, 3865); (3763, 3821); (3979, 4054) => -3.2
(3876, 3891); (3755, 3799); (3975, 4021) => 2.1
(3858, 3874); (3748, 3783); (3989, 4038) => -4.2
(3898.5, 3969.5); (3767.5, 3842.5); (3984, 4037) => 0.9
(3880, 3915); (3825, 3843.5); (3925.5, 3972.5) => -3.2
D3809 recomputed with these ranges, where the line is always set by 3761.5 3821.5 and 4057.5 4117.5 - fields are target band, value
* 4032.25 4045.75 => -3.3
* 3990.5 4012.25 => -4.3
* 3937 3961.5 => -3.8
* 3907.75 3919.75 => -3.5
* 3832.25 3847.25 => 1.5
